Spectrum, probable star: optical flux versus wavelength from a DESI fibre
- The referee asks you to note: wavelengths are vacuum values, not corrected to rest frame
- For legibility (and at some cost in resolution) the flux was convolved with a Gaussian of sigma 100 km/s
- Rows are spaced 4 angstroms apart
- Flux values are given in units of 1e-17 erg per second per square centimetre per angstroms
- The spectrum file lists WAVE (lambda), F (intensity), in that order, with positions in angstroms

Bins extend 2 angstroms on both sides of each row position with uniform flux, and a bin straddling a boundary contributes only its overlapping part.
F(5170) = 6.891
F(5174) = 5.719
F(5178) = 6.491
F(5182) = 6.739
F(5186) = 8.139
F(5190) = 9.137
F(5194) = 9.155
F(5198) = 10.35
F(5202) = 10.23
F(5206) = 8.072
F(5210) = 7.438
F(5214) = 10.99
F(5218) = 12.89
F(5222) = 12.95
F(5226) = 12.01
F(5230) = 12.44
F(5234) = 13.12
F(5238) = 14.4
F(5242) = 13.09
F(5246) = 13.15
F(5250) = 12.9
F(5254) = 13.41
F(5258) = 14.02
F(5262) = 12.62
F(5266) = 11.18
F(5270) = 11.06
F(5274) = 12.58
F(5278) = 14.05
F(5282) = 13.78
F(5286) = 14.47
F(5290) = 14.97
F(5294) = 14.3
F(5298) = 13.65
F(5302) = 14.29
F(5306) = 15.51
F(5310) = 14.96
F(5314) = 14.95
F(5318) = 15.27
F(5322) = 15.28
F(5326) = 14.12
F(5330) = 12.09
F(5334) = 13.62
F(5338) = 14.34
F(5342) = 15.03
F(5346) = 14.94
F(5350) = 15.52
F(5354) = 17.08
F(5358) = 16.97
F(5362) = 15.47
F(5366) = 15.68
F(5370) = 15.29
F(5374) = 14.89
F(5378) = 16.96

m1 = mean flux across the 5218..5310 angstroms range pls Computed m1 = 13.4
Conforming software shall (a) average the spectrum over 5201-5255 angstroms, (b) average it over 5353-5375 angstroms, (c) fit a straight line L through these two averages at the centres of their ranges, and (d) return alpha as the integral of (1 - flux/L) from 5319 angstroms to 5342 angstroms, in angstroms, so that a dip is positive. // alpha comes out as 1.3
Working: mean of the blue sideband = 11.9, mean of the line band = 14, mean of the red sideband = 15.9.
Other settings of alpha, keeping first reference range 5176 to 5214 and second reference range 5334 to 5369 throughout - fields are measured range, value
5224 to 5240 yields -4.4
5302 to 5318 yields -1.6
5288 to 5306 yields -1.9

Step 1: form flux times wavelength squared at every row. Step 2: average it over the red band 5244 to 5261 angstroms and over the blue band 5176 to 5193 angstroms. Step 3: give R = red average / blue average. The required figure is 1.77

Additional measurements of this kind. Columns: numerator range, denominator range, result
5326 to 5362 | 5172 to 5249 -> 1.51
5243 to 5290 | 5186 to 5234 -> 1.27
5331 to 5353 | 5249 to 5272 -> 1.21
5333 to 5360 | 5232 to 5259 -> 1.19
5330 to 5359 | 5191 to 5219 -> 1.63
